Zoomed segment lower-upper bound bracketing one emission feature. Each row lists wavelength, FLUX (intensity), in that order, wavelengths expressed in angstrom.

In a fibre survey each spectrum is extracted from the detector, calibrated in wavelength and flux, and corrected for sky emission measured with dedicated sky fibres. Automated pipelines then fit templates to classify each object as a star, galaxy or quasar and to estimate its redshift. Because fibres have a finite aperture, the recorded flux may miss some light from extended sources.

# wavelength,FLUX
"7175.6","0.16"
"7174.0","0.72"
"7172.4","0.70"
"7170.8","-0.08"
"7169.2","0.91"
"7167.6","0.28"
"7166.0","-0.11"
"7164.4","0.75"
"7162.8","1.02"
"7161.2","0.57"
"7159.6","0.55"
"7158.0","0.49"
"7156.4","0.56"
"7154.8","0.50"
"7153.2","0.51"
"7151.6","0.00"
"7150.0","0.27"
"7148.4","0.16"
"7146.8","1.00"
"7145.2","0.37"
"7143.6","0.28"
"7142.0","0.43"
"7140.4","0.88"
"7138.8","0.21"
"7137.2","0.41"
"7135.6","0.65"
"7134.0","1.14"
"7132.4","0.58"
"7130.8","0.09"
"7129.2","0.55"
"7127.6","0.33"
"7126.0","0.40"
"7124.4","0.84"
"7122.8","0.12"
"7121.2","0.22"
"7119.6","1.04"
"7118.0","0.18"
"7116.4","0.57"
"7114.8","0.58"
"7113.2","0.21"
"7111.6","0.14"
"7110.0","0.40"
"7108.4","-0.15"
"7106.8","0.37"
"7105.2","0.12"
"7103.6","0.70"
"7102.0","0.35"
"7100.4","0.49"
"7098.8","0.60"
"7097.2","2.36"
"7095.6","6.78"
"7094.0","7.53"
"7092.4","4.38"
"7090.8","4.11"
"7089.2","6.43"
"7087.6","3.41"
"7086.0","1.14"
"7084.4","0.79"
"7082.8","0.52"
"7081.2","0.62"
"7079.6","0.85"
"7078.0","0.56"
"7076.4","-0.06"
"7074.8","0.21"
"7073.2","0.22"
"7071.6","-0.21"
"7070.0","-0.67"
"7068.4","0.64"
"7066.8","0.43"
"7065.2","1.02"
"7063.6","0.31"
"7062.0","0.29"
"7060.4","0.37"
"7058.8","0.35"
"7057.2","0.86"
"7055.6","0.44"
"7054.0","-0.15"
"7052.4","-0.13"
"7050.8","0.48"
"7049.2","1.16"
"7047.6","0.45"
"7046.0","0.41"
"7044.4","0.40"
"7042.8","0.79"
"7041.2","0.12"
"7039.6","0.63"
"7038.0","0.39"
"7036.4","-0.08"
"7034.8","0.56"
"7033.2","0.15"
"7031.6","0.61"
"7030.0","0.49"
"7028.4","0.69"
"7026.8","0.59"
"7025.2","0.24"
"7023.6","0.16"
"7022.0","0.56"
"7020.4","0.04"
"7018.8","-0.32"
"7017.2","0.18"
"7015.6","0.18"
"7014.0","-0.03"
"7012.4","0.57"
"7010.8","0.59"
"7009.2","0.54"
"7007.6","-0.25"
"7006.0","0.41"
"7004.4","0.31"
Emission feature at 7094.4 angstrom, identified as [O II]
